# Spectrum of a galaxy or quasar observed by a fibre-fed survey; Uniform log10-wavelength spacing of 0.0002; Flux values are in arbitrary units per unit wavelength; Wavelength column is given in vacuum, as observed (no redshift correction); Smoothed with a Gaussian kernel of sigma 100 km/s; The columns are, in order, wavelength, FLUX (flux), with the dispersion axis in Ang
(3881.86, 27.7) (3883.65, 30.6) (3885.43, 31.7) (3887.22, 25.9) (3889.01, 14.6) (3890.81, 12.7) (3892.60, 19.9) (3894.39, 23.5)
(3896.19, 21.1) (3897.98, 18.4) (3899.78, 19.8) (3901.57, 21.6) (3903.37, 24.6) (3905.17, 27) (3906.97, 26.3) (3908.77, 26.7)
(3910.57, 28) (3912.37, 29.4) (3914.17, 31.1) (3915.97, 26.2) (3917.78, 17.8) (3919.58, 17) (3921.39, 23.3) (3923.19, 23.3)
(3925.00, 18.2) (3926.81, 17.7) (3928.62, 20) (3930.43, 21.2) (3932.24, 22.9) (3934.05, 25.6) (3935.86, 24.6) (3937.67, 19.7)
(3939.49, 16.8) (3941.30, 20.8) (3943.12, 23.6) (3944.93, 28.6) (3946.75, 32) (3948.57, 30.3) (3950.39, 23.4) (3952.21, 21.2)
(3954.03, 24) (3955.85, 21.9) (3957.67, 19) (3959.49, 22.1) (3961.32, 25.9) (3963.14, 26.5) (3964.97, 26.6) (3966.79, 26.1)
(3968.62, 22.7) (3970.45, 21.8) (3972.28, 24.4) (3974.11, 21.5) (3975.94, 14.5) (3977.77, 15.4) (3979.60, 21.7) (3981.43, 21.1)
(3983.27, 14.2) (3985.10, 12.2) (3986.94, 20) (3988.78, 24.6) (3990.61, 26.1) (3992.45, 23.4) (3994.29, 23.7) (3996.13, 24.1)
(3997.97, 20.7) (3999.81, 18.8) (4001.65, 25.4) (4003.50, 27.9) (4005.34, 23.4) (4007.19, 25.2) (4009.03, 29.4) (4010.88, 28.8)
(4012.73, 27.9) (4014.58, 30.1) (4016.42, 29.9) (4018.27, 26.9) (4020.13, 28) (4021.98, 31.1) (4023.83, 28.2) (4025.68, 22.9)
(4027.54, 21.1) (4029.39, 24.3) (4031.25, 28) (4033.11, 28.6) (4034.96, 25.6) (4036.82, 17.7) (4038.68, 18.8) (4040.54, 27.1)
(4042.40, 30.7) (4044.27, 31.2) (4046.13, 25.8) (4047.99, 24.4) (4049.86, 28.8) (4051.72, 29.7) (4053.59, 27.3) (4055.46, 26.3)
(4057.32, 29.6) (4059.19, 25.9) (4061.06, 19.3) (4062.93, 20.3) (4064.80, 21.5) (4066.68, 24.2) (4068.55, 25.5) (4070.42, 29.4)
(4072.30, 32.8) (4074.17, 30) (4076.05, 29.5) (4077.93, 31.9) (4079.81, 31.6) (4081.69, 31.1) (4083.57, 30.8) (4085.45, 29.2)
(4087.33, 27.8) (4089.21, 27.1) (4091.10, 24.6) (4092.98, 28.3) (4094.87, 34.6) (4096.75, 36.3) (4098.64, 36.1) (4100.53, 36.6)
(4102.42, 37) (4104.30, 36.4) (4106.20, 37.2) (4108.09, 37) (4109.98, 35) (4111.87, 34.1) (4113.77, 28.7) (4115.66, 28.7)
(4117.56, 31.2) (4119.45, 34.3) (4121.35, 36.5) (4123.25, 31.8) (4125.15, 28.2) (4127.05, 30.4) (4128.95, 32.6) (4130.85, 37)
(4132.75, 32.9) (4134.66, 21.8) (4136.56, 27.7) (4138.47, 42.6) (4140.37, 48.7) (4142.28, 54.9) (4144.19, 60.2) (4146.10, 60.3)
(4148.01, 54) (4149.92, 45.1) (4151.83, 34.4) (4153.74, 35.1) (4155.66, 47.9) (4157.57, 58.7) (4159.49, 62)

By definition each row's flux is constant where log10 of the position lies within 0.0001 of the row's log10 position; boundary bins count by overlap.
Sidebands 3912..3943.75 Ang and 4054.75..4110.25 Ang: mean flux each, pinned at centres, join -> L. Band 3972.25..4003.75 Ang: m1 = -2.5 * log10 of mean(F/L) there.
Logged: 0.21 mag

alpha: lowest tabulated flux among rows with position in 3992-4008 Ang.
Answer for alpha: 18.8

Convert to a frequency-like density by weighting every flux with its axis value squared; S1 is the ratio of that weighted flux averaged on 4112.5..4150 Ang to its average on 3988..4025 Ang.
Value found 1.55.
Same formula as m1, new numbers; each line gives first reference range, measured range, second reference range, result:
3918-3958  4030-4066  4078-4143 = 0.152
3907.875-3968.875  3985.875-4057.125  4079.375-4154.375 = 0.135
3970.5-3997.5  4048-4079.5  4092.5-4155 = 0.117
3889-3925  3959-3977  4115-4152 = 0.167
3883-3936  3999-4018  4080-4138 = 0.032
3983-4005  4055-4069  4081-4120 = 0.195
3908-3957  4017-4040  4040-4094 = 0.052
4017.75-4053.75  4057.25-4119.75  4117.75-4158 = 0.110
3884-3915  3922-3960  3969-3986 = -0.086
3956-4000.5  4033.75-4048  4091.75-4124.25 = 0.095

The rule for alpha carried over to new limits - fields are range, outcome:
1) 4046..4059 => 24.4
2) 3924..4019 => 12.2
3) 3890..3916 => 12.7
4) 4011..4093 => 17.7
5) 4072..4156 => 21.8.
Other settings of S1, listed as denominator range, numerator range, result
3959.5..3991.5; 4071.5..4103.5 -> 1.55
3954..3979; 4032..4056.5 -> 1.23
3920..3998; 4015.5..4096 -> 1.28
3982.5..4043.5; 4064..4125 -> 1.32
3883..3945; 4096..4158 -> 1.87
